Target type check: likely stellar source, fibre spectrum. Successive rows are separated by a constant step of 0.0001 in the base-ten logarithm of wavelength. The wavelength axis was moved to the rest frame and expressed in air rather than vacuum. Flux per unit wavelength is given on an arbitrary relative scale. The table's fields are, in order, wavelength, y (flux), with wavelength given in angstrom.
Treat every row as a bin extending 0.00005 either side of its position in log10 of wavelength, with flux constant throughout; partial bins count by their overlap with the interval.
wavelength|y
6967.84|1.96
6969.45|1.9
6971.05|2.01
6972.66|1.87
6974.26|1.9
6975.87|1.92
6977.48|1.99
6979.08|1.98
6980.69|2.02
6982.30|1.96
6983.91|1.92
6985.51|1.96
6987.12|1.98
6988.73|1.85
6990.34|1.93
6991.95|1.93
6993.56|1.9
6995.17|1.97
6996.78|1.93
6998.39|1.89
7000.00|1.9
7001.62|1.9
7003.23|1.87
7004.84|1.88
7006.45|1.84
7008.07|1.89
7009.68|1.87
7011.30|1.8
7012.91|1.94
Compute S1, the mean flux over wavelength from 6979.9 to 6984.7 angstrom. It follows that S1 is 1.96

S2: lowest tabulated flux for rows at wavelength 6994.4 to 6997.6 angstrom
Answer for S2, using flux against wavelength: 1.93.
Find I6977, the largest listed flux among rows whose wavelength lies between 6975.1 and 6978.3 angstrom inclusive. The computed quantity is 1.99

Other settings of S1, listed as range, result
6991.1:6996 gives 1.93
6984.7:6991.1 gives 1.93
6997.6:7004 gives 1.89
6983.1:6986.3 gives 1.94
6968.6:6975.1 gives 1.92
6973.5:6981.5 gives 1.96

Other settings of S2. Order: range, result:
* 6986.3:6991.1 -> 1.85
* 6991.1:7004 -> 1.87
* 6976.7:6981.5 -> 1.98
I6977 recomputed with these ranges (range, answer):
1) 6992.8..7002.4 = 1.97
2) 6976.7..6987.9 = 2.02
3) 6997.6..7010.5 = 1.9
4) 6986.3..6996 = 1.98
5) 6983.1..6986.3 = 1.96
